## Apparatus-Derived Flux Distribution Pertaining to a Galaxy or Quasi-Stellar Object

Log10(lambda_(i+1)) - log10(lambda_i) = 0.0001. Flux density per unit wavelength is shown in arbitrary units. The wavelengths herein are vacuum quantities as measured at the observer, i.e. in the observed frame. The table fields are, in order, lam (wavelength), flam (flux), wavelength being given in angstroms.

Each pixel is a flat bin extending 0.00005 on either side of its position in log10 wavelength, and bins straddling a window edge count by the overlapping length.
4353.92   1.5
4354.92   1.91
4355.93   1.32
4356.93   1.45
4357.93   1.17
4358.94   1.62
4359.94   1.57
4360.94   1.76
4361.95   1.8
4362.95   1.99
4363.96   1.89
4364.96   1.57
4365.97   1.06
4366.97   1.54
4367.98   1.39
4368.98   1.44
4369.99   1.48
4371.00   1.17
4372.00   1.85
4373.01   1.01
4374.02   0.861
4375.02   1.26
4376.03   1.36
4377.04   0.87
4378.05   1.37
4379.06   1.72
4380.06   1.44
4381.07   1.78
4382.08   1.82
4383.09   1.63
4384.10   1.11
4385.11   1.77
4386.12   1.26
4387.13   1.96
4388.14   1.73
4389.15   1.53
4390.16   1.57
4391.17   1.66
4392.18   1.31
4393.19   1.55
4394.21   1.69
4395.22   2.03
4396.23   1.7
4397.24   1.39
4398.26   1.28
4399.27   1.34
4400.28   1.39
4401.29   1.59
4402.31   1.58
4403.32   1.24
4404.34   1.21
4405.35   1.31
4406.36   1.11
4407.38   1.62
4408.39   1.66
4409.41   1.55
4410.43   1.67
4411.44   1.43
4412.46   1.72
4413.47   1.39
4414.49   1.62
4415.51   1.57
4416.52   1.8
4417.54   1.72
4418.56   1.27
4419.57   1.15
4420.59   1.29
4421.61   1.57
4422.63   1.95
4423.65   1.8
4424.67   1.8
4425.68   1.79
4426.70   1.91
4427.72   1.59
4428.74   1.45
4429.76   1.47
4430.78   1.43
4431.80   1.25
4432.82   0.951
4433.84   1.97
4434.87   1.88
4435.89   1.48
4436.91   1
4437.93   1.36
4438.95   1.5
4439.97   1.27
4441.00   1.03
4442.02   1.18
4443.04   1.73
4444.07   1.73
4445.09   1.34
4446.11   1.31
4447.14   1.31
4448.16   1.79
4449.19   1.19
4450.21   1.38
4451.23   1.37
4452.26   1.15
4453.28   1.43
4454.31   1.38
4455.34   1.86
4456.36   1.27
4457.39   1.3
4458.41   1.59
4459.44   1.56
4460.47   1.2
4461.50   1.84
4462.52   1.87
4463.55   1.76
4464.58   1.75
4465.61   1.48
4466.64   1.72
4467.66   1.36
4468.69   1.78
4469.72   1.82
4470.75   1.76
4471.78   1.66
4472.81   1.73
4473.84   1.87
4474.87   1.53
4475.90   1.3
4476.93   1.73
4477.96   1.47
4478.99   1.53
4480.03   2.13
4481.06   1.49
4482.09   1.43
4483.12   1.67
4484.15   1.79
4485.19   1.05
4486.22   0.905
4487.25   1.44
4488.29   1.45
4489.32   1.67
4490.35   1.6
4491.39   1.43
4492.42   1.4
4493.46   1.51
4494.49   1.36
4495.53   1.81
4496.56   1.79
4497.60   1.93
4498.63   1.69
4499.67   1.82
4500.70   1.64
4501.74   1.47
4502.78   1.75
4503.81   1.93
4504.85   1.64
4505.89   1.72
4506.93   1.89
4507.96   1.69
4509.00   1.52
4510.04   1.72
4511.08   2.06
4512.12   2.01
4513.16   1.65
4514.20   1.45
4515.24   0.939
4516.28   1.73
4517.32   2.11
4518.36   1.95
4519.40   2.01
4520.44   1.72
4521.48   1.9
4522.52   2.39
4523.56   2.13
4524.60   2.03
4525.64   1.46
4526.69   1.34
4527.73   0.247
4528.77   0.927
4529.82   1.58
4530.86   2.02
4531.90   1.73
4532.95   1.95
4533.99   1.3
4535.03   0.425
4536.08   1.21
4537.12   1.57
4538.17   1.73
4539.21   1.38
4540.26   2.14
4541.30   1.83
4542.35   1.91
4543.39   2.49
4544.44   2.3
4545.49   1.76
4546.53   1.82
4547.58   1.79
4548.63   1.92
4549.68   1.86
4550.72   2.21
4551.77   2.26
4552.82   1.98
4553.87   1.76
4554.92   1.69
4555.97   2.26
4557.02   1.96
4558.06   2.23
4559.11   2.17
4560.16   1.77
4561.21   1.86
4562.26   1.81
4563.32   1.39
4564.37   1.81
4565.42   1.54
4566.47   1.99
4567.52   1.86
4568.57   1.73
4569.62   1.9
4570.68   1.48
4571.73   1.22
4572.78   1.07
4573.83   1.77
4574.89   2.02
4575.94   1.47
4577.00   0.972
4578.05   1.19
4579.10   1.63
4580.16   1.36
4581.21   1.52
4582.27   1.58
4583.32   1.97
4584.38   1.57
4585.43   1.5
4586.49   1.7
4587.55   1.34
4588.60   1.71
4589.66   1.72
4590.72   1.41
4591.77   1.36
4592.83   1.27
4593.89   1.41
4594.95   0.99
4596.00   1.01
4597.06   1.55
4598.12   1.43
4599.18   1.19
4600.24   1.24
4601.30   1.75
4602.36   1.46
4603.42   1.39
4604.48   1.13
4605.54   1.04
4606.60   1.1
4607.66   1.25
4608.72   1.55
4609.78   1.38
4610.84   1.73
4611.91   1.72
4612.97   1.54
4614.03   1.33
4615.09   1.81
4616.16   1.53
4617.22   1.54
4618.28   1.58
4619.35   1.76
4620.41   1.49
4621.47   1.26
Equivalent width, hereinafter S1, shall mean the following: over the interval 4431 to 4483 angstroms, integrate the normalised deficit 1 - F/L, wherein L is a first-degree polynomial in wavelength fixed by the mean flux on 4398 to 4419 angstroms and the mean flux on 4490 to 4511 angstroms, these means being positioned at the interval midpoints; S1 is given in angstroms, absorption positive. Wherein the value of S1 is 2.3 angstroms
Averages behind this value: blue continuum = 1.48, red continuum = 1.67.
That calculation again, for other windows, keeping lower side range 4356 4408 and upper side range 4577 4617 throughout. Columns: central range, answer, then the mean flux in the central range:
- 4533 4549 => -2.88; 1.71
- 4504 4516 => -1.77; 1.67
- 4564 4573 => -1.21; 1.64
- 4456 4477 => -2.11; 1.61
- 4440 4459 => 0.84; 1.4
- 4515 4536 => -2.05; 1.59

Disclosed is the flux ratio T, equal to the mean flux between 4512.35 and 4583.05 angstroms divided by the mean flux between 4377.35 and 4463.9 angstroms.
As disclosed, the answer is 1.13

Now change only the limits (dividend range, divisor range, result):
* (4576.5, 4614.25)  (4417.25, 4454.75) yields 0.97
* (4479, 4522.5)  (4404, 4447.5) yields 1.11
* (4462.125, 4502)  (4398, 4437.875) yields 1.06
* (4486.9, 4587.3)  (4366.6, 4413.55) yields 1.15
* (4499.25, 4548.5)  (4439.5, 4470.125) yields 1.14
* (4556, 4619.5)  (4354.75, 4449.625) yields 1.03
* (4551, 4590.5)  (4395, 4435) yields 1.11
